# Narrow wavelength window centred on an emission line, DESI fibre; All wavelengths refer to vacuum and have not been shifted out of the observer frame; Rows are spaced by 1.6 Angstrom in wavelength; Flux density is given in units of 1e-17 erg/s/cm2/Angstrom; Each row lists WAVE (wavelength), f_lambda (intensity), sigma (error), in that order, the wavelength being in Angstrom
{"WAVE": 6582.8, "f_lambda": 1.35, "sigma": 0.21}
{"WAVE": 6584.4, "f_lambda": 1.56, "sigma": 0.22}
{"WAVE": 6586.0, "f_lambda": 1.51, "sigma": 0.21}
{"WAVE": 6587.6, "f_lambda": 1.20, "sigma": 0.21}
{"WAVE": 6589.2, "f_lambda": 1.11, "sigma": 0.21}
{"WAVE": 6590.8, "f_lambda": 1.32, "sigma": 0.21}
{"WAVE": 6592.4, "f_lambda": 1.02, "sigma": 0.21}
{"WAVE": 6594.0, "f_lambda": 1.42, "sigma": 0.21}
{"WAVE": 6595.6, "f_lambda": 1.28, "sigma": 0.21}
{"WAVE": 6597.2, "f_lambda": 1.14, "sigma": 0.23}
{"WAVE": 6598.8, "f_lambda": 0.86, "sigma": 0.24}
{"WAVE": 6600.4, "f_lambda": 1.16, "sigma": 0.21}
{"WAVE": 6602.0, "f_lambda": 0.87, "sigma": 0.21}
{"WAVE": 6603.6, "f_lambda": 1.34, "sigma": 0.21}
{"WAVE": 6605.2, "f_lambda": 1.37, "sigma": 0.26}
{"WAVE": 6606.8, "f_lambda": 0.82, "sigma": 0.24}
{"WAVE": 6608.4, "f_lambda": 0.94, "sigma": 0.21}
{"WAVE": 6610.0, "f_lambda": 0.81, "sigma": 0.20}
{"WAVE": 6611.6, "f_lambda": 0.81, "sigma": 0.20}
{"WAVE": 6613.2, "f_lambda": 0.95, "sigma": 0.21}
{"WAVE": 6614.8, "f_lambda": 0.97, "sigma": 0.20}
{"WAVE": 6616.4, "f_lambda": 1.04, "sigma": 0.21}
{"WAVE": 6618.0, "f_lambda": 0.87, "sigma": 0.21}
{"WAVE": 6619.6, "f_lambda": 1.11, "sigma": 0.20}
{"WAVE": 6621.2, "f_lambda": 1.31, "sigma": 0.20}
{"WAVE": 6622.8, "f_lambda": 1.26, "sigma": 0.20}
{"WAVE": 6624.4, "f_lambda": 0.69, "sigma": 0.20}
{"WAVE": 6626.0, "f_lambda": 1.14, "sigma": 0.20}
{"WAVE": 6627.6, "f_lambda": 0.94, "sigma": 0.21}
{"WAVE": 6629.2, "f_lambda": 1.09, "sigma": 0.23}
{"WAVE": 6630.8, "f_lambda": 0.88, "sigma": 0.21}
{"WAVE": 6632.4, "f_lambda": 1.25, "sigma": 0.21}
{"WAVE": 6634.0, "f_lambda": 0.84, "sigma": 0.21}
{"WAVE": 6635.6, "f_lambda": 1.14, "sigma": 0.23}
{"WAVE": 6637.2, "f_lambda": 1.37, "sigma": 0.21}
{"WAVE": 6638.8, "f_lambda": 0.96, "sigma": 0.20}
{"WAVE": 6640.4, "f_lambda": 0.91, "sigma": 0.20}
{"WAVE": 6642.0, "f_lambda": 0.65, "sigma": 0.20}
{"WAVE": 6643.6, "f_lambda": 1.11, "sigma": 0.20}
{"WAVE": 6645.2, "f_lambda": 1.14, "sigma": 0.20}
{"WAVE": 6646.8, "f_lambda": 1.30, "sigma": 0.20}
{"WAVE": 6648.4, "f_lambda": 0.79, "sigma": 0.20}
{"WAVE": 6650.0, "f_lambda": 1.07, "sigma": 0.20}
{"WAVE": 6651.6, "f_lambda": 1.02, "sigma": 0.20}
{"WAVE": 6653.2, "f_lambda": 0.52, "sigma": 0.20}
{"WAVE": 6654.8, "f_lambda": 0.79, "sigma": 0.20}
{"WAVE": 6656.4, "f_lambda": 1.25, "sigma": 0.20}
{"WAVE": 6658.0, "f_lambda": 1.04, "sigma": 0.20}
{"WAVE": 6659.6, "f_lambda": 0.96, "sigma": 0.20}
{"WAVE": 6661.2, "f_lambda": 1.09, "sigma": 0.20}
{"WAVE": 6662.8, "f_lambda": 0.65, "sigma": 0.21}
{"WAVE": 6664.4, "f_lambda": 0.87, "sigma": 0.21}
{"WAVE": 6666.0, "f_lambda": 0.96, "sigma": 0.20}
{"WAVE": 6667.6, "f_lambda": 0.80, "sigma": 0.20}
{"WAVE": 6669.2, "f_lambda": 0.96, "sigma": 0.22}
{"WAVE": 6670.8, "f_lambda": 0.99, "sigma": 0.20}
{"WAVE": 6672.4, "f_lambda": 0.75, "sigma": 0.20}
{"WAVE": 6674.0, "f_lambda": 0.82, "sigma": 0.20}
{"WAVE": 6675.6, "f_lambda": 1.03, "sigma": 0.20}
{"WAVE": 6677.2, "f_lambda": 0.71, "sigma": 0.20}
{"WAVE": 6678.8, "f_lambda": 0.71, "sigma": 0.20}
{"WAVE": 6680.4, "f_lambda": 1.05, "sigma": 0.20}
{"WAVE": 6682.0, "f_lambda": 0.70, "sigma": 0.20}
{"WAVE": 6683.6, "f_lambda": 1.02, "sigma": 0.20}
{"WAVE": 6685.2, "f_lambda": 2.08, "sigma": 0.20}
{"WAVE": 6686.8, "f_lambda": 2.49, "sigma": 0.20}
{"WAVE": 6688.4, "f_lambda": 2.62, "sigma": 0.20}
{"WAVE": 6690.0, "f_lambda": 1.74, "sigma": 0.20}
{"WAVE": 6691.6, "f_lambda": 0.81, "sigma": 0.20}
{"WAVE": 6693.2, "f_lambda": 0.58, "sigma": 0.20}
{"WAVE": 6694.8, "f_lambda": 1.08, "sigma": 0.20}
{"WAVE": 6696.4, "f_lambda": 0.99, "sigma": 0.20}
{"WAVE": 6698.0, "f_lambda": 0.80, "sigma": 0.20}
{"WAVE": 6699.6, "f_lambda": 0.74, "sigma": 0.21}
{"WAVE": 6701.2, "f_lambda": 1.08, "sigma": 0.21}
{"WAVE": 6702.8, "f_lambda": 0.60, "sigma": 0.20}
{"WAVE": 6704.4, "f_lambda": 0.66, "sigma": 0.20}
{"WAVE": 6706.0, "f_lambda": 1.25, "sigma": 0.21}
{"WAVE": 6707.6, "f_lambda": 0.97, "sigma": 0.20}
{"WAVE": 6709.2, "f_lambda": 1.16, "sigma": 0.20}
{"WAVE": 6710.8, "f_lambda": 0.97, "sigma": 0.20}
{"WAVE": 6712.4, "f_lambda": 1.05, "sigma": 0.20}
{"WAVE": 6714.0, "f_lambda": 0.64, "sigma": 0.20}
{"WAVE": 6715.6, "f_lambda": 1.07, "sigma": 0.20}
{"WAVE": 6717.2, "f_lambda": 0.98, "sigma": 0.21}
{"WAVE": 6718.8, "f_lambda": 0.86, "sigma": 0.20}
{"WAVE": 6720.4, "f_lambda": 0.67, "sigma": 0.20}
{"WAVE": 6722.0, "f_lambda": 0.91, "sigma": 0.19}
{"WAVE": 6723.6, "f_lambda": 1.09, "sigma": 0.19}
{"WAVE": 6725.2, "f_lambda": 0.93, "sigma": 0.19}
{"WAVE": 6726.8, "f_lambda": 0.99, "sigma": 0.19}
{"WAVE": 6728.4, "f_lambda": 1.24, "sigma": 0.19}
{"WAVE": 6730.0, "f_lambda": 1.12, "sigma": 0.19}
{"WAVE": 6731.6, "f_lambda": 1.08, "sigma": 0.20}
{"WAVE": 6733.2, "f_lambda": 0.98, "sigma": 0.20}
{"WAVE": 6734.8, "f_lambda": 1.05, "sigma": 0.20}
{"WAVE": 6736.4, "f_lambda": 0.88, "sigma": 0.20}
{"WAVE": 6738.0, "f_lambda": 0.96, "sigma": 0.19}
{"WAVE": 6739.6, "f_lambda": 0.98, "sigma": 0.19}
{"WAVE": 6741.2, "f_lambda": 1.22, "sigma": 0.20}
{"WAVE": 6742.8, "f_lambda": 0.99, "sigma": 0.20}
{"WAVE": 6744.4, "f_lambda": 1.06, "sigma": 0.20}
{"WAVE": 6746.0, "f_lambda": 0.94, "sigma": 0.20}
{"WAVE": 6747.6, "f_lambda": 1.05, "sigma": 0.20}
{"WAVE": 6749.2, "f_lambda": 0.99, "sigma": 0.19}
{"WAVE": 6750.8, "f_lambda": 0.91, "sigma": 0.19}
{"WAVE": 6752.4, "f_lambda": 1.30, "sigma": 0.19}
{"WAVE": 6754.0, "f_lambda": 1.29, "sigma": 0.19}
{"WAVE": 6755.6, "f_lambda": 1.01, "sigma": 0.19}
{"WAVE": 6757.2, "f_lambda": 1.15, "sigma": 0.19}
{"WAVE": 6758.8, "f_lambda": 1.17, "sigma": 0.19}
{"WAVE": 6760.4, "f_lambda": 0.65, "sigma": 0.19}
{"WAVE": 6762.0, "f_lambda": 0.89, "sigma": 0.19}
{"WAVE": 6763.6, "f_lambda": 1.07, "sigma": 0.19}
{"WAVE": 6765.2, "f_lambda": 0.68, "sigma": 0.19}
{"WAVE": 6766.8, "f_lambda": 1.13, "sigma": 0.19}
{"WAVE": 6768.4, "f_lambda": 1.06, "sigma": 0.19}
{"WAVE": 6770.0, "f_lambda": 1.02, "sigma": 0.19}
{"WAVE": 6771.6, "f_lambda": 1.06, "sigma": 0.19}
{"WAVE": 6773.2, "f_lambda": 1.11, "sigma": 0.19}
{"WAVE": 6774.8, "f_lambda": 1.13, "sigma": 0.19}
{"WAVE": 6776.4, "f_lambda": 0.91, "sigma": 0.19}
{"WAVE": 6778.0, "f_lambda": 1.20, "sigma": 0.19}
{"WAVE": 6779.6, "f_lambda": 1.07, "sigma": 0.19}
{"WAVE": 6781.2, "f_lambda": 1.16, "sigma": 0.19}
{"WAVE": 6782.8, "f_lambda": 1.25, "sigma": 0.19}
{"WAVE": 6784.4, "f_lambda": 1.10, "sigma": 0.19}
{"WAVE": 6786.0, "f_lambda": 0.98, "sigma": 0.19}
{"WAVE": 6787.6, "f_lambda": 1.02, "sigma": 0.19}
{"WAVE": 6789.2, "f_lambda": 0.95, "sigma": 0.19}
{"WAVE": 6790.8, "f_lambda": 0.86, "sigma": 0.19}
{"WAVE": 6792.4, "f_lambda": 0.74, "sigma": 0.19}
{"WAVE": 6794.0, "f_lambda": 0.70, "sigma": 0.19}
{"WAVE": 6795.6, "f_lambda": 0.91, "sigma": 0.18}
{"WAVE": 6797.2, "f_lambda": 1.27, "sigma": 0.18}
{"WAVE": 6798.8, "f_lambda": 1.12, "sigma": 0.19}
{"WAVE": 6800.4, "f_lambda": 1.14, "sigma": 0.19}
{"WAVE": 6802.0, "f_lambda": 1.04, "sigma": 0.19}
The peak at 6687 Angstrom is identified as H-beta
